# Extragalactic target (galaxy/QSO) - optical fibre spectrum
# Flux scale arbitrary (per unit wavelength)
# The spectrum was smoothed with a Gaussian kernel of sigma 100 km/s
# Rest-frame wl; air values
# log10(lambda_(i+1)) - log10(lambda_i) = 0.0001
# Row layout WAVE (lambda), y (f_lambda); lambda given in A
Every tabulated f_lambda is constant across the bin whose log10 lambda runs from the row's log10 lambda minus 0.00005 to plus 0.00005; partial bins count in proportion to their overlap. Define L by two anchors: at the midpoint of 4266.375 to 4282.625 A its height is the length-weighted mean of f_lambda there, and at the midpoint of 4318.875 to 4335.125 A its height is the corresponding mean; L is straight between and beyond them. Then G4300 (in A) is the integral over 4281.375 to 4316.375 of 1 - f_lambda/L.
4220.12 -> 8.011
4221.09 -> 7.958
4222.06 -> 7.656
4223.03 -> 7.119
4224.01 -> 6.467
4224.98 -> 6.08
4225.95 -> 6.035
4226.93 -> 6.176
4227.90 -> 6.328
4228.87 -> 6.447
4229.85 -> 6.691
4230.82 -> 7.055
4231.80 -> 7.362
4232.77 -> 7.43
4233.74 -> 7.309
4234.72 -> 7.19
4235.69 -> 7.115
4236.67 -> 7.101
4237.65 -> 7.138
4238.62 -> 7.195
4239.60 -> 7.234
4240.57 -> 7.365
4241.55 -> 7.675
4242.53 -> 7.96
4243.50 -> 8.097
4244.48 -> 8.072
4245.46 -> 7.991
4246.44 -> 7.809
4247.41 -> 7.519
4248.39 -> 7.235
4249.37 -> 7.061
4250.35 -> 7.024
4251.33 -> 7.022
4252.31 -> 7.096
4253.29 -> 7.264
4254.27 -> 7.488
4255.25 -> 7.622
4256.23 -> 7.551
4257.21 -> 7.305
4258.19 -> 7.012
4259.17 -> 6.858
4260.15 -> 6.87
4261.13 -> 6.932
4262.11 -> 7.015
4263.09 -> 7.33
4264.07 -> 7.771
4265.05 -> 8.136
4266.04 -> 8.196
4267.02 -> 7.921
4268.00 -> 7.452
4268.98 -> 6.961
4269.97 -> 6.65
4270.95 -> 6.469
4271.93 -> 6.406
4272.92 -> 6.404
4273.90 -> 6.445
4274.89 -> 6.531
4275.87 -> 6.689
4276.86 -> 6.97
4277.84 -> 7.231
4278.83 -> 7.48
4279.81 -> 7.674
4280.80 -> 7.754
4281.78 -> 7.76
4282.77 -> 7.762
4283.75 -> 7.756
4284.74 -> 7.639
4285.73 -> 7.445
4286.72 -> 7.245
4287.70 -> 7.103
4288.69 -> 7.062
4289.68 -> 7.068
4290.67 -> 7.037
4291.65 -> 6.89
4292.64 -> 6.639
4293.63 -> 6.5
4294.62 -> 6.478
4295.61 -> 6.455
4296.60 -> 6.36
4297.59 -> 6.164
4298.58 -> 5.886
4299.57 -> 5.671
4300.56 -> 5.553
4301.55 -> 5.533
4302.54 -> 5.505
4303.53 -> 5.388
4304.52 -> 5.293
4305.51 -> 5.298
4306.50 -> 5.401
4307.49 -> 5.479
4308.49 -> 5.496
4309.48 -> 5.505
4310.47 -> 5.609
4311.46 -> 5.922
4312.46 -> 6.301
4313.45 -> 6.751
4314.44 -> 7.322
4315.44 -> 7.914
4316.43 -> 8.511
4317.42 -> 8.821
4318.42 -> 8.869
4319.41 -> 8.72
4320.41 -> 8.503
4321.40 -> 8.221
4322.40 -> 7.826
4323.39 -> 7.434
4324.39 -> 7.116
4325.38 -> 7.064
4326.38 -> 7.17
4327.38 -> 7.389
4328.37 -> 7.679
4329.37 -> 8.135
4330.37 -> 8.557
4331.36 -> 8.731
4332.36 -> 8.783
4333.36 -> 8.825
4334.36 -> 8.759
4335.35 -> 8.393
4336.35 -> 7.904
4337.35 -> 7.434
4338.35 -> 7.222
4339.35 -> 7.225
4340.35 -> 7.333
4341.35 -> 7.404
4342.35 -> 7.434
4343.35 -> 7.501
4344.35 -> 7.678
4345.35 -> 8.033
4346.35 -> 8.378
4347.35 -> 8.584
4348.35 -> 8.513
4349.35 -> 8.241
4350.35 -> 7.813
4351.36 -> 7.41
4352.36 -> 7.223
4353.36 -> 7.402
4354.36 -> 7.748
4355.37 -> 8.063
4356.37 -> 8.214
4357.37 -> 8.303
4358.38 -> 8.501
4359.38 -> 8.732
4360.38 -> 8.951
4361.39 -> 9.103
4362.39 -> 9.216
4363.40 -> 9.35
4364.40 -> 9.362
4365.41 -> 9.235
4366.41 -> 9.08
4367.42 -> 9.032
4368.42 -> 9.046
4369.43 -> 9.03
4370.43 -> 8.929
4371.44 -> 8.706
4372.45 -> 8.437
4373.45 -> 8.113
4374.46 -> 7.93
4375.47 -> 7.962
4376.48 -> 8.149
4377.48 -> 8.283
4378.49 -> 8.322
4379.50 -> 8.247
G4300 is 5.0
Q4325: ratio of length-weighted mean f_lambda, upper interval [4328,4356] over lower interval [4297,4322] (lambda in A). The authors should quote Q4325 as 1.21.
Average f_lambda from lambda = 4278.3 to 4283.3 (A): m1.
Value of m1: 7.69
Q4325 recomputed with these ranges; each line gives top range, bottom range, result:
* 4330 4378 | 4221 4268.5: 1.14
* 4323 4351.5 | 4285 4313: 1.28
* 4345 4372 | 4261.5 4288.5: 1.17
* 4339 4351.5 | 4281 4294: 1.08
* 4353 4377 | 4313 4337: 1.07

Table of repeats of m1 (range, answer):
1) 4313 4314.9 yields 7.05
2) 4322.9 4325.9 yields 7.2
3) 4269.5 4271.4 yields 6.57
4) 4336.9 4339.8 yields 7.29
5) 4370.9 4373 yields 8.57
